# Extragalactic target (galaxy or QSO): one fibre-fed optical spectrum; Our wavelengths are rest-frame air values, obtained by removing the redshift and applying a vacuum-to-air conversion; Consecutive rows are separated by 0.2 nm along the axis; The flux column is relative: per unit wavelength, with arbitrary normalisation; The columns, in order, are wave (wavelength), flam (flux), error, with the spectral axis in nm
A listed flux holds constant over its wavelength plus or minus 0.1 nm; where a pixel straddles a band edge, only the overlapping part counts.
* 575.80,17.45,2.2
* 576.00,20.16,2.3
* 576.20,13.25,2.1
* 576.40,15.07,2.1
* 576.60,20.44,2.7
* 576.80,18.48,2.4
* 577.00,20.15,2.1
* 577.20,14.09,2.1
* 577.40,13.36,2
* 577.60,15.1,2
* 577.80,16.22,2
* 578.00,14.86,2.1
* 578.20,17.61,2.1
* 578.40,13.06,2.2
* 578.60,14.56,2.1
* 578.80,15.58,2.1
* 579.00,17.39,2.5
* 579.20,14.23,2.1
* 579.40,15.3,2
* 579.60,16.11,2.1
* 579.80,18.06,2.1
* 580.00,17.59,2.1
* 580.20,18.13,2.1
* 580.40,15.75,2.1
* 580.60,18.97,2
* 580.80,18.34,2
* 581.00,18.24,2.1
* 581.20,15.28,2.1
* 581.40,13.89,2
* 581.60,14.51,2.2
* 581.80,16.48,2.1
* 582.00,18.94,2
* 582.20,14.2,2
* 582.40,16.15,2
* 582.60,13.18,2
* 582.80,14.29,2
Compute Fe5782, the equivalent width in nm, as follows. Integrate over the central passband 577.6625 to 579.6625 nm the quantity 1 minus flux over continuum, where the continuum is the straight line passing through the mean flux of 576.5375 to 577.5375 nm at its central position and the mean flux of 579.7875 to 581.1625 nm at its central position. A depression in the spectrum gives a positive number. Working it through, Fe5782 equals 0.22 nm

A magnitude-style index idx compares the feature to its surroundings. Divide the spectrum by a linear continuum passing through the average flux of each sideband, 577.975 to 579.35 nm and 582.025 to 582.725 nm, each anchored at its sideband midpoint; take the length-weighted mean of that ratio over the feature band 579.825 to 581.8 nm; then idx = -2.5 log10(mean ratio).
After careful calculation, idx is -0.11 mag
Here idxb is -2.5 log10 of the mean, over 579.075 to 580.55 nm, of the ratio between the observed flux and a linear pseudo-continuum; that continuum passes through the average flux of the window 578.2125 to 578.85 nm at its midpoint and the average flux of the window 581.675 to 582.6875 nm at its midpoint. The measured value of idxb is -0.098 mag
